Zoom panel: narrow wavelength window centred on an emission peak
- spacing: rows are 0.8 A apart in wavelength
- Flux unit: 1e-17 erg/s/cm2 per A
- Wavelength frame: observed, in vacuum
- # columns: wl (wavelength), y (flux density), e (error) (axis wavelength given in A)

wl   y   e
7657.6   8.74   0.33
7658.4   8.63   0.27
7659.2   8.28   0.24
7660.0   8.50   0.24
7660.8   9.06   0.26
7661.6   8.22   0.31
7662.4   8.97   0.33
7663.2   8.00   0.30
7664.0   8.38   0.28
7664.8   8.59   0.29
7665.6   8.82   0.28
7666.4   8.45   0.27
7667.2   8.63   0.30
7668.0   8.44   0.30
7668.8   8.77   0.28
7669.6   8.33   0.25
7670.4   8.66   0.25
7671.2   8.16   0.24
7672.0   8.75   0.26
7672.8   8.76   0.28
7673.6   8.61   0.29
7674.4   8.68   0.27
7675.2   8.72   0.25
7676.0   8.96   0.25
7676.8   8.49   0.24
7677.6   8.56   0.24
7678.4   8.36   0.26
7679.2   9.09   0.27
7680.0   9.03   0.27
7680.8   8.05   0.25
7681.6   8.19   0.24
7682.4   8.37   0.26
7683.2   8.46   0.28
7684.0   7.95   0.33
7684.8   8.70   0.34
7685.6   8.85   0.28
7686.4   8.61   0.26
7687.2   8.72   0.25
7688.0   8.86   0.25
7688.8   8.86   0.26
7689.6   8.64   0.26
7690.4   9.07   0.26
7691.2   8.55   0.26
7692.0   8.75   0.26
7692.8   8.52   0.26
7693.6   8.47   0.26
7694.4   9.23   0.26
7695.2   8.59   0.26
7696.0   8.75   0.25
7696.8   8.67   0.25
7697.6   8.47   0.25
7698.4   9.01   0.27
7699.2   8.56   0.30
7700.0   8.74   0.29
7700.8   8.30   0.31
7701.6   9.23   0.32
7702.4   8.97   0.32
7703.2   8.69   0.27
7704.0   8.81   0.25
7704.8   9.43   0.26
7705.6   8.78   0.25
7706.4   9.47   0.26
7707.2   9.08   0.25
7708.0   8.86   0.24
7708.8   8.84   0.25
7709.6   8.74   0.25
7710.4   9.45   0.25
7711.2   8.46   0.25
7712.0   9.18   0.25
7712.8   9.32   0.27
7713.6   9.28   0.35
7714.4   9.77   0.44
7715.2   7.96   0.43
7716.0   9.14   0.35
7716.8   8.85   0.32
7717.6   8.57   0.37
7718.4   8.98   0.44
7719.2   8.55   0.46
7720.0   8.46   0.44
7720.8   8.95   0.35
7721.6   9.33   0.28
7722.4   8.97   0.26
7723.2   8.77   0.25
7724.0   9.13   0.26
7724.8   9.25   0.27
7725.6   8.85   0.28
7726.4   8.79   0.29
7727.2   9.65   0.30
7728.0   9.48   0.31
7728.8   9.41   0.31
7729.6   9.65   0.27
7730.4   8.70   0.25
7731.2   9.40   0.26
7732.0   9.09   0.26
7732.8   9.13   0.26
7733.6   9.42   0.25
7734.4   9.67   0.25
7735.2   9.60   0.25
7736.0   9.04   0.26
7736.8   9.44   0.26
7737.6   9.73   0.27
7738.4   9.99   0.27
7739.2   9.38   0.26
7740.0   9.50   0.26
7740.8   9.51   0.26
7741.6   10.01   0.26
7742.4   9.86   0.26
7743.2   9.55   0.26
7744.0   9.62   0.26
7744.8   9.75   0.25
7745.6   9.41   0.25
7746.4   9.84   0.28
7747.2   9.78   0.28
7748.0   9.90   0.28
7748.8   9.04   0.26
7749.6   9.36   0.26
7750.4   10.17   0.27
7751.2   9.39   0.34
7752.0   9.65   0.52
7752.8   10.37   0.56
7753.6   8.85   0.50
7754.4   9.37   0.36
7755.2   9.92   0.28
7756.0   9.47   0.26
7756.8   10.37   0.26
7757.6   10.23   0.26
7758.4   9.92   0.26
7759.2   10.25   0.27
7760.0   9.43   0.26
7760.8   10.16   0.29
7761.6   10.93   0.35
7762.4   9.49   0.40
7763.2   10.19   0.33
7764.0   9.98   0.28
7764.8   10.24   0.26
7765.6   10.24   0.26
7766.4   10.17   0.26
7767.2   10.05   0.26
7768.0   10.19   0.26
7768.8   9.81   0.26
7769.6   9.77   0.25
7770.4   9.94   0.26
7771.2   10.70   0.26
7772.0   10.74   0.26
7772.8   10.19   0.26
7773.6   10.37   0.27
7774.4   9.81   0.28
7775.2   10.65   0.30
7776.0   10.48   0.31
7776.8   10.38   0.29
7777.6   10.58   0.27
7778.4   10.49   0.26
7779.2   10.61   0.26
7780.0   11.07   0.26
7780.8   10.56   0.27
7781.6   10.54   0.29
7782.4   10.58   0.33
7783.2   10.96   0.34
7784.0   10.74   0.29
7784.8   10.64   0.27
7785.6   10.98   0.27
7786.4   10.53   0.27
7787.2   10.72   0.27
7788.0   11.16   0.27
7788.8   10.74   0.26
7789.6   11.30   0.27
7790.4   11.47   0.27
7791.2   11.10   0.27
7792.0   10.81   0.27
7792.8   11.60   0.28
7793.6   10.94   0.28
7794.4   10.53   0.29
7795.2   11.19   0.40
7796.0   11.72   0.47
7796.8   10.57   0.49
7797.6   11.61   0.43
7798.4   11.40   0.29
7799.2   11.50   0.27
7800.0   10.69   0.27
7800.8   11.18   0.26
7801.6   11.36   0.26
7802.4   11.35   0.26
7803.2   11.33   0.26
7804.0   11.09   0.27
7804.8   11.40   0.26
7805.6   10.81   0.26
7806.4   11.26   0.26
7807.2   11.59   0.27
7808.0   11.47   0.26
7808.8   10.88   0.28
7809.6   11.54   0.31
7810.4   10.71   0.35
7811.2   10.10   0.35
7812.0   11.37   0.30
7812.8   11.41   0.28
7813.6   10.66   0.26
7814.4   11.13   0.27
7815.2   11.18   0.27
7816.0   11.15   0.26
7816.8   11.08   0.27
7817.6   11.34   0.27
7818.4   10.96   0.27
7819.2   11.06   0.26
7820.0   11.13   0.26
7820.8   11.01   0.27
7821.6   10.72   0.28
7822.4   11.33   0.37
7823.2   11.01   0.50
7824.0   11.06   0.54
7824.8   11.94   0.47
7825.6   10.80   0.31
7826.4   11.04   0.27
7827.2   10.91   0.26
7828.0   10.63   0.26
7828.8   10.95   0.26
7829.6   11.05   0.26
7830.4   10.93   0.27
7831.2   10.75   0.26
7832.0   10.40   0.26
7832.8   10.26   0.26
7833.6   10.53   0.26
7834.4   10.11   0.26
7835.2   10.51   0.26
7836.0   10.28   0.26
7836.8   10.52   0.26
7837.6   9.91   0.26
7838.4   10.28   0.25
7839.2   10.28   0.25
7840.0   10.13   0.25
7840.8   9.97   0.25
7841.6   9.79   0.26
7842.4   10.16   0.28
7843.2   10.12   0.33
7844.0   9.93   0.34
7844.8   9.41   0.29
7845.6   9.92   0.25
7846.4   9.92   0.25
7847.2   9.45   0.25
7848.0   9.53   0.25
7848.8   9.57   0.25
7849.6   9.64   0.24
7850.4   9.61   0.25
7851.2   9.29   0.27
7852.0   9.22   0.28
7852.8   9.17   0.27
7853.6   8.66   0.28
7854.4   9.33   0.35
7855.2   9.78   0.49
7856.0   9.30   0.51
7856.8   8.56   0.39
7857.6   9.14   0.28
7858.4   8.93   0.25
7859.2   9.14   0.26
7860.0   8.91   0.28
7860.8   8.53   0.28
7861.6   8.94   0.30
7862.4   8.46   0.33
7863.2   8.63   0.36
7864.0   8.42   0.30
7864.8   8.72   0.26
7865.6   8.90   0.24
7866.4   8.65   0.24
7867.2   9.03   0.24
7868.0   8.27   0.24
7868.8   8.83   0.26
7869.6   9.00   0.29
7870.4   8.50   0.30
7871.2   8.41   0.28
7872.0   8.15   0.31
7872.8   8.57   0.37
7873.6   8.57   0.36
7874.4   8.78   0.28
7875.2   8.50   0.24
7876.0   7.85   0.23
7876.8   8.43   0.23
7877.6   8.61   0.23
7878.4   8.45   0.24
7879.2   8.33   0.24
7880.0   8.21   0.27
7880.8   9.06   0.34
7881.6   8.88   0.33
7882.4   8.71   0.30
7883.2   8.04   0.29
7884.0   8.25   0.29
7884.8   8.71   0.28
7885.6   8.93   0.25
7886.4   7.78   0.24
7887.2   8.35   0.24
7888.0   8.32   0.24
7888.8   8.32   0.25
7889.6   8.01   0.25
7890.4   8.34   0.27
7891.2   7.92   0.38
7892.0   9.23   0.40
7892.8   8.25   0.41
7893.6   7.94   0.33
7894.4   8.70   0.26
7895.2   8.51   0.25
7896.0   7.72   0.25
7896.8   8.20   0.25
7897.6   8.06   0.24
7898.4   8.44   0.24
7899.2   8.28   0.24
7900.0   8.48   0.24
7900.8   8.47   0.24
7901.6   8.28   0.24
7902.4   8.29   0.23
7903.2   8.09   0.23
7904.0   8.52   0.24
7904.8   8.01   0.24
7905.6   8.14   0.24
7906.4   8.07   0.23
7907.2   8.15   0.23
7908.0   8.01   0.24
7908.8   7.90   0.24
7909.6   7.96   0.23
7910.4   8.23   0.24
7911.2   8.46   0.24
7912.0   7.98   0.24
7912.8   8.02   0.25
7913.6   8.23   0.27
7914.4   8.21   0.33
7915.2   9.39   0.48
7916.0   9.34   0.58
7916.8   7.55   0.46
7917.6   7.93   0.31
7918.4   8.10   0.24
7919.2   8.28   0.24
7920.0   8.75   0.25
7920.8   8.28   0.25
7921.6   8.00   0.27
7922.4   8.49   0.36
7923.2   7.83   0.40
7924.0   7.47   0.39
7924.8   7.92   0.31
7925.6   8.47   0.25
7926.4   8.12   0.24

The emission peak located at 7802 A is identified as Mg II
